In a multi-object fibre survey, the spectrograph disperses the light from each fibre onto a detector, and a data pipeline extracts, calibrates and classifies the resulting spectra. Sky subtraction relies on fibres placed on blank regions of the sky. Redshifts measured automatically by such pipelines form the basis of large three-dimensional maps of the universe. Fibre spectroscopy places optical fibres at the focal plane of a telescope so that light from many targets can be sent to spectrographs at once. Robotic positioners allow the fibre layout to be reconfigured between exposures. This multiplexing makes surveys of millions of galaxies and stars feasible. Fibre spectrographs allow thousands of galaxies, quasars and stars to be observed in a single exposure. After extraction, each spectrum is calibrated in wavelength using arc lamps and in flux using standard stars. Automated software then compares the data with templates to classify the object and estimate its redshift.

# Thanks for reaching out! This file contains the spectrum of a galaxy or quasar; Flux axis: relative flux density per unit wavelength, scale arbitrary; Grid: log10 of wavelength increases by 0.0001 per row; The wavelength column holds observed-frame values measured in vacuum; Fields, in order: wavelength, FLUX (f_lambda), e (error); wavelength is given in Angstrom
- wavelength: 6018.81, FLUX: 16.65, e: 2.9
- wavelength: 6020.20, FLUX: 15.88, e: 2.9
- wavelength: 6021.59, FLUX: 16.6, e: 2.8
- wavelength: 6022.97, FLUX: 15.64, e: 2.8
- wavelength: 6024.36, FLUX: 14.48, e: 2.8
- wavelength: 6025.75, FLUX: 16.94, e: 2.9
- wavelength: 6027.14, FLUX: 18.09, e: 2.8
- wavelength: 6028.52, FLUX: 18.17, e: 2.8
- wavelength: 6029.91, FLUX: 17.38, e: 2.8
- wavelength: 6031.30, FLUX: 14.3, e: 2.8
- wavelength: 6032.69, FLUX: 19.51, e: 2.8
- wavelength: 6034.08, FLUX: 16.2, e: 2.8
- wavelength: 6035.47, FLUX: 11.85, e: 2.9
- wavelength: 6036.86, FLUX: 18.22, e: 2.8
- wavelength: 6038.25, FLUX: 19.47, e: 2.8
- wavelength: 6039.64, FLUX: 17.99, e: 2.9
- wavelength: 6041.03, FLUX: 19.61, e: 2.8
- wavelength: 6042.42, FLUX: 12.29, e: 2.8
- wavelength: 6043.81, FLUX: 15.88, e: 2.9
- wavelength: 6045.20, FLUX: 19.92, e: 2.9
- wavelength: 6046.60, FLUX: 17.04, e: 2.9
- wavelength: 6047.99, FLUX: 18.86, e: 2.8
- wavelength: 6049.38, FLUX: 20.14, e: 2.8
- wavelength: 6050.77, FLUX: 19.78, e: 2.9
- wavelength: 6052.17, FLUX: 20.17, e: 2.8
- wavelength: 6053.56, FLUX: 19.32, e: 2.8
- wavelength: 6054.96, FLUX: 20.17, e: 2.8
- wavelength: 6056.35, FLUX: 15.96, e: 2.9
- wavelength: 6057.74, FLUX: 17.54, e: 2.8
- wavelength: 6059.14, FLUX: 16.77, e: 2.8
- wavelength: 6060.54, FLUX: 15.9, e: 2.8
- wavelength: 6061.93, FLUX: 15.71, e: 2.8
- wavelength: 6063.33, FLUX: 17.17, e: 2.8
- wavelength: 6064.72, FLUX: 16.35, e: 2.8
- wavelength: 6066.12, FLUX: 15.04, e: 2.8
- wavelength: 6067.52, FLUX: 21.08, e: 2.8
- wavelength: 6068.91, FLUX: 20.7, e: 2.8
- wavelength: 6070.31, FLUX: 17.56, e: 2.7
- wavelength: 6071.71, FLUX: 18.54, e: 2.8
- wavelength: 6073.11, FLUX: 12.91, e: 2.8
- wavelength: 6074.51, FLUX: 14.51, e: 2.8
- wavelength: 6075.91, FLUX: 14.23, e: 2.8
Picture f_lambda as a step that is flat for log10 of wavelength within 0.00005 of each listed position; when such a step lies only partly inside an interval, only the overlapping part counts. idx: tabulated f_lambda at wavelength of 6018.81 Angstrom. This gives 16.65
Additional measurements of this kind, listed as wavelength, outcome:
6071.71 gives 18.54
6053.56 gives 19.32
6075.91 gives 14.23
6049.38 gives 20.14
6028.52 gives 18.17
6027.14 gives 18.09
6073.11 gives 12.91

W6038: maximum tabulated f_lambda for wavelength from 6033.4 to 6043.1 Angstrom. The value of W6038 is 19.61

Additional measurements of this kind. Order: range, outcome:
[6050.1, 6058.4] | 20.17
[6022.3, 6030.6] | 18.17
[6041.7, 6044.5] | 15.88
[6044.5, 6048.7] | 19.92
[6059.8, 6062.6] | 15.9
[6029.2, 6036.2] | 19.51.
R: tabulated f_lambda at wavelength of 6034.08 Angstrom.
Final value 16.2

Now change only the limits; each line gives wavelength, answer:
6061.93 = 15.71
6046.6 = 17.04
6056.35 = 15.96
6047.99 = 18.86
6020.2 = 15.88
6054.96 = 20.17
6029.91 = 17.38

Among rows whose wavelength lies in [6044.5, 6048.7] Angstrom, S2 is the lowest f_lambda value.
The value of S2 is 17.04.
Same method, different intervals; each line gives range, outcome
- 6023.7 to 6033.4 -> 14.3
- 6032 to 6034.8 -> 16.2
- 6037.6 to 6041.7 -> 17.99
